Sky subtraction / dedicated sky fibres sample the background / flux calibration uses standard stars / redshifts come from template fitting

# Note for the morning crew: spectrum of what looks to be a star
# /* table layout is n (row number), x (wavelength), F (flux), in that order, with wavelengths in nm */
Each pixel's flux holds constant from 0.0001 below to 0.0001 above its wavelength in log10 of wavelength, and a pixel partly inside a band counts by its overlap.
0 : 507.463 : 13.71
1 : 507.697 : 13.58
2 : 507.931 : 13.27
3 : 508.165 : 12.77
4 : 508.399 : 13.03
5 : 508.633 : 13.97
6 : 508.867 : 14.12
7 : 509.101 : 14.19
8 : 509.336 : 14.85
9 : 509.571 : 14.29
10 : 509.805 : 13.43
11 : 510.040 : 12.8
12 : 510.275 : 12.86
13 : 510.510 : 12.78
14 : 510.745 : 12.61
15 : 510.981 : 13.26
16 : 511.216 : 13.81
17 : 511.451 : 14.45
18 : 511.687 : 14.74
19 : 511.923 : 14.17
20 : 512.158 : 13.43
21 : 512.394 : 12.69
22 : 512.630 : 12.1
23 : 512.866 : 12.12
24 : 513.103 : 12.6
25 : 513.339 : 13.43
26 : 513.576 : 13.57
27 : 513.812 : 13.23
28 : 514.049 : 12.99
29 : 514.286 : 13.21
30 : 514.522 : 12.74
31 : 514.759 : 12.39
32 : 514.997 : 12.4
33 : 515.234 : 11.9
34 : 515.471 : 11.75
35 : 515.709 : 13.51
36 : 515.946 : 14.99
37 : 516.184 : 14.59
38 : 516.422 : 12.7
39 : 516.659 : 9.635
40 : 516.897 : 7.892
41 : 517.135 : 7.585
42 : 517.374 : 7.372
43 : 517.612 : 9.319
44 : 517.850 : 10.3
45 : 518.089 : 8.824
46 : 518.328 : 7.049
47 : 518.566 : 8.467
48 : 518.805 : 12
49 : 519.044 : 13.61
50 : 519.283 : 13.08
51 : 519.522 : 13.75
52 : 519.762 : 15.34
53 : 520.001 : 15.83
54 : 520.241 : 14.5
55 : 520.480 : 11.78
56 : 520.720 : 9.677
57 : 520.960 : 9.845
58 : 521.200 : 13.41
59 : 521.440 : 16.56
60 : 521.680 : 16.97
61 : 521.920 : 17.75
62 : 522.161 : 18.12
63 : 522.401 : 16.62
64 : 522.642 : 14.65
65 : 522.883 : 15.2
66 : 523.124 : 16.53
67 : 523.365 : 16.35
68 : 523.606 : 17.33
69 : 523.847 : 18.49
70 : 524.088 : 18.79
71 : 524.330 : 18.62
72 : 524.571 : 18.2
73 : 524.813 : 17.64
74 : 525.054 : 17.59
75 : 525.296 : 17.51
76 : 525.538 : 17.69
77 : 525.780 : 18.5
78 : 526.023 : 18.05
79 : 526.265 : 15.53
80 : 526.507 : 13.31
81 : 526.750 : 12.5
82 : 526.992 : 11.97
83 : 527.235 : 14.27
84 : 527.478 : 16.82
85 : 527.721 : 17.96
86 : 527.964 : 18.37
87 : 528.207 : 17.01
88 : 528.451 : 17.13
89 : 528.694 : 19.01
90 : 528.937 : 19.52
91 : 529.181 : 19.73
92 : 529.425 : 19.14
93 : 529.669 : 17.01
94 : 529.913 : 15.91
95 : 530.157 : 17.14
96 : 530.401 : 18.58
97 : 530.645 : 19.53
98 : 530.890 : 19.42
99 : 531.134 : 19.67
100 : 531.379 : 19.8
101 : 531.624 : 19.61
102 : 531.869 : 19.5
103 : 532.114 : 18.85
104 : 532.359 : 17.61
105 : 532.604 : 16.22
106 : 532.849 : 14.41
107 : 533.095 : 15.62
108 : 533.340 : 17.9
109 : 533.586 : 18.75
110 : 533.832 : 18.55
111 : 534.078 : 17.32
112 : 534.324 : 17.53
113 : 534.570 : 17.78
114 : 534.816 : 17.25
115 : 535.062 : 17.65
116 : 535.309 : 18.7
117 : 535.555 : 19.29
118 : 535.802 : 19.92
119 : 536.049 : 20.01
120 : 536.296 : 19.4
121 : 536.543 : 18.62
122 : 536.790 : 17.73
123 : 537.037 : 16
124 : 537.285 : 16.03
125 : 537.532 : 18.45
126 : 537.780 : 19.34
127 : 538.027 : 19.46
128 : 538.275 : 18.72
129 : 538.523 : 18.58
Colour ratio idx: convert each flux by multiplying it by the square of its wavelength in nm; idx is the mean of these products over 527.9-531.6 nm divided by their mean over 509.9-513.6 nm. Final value 1.5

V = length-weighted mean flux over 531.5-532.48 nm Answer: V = 18.9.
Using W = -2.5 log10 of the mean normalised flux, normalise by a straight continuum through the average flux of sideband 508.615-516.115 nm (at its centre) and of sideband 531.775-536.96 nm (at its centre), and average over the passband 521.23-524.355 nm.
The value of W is -0.09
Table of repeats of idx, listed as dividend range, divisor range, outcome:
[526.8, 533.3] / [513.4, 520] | 1.58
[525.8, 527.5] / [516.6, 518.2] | 1.76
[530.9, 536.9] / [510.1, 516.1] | 1.51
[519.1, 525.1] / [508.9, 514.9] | 1.22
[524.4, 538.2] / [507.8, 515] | 1.44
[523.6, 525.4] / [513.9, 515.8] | 1.49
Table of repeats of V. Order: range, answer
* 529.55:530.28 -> 16.7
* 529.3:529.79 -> 18.1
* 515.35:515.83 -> 12.6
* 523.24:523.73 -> 16.9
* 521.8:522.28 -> 17.9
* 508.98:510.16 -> 13.9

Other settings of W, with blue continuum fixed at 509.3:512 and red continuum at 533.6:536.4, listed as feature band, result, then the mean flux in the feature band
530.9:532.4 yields -0.09 mag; 19.3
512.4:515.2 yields 0.12 mag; 12.8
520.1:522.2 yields 0.12 mag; 14.2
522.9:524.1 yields -0.06 mag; 17.2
